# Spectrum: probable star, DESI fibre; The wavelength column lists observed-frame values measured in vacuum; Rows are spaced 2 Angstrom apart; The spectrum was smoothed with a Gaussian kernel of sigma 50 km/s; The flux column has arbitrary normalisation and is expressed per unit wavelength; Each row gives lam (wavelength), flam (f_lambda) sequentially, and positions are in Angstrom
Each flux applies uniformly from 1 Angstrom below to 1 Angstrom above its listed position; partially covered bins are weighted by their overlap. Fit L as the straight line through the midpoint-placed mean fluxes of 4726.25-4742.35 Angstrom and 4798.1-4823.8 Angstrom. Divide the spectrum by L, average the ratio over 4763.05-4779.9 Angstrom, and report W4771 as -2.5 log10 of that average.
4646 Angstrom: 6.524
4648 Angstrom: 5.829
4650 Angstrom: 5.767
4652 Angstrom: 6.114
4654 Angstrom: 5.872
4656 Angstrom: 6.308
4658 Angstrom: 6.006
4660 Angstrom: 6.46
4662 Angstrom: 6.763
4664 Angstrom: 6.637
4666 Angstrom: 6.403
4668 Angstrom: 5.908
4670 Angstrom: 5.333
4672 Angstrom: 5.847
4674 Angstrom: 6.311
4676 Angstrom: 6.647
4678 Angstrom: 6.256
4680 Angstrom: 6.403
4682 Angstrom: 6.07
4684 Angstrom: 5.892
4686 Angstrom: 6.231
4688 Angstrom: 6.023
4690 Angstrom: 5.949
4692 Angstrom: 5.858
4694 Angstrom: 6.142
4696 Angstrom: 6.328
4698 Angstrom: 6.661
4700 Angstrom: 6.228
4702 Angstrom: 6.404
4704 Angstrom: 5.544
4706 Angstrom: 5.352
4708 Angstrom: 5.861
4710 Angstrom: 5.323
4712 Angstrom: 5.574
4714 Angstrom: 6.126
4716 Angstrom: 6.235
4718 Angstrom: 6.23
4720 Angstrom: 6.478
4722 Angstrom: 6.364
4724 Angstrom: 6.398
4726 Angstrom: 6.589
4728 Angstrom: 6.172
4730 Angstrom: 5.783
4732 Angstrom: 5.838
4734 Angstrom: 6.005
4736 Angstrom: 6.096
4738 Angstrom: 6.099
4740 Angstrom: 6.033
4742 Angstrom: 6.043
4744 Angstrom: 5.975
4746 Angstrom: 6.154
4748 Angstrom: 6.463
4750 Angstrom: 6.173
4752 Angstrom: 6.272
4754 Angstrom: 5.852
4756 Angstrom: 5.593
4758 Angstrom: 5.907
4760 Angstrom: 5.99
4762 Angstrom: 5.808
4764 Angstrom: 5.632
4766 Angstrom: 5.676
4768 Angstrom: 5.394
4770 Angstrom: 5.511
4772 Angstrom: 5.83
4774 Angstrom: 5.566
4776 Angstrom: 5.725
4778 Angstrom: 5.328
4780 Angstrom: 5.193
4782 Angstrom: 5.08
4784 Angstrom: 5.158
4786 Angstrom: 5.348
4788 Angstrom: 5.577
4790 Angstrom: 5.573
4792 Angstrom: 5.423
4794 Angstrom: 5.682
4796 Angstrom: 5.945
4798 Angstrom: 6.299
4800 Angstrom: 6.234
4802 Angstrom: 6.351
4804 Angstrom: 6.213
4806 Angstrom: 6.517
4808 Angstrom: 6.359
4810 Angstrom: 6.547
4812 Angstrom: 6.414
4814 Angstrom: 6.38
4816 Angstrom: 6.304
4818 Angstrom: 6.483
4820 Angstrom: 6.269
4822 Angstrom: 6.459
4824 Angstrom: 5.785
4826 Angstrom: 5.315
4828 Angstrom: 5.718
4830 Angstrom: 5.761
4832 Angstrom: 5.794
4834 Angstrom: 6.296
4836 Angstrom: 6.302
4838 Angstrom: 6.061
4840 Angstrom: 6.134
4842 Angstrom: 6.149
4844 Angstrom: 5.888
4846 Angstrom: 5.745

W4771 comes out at 0.12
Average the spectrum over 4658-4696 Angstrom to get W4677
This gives 6.17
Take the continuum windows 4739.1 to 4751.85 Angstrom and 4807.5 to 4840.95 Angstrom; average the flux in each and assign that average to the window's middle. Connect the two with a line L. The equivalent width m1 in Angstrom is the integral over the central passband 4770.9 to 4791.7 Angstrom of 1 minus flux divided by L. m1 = 2.4 Angstrom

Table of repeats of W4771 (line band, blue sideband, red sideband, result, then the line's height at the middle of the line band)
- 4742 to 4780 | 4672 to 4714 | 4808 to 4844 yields 0.05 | 6.09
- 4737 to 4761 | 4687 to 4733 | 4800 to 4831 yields 0.01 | 6.11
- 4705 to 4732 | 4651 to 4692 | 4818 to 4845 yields 0.02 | 6.12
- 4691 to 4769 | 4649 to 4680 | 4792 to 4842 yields 0.03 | 6.16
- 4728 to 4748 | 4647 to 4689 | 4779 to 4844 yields 0.00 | 6.06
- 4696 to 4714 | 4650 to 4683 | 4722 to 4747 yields 0.04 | 6.15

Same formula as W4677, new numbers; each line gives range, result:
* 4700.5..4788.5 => 5.86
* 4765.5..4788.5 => 5.44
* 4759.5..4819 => 5.85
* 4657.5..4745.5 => 6.11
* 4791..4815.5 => 6.2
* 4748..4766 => 5.92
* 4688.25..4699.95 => 6.18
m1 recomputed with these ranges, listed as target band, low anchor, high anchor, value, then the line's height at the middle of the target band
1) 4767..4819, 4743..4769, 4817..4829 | 0.9 Angstrom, 5.96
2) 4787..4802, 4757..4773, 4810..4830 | 0.2 Angstrom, 5.94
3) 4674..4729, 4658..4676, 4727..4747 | 0.0 Angstrom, 6.12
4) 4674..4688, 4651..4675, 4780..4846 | -0.2 Angstrom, 6.14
